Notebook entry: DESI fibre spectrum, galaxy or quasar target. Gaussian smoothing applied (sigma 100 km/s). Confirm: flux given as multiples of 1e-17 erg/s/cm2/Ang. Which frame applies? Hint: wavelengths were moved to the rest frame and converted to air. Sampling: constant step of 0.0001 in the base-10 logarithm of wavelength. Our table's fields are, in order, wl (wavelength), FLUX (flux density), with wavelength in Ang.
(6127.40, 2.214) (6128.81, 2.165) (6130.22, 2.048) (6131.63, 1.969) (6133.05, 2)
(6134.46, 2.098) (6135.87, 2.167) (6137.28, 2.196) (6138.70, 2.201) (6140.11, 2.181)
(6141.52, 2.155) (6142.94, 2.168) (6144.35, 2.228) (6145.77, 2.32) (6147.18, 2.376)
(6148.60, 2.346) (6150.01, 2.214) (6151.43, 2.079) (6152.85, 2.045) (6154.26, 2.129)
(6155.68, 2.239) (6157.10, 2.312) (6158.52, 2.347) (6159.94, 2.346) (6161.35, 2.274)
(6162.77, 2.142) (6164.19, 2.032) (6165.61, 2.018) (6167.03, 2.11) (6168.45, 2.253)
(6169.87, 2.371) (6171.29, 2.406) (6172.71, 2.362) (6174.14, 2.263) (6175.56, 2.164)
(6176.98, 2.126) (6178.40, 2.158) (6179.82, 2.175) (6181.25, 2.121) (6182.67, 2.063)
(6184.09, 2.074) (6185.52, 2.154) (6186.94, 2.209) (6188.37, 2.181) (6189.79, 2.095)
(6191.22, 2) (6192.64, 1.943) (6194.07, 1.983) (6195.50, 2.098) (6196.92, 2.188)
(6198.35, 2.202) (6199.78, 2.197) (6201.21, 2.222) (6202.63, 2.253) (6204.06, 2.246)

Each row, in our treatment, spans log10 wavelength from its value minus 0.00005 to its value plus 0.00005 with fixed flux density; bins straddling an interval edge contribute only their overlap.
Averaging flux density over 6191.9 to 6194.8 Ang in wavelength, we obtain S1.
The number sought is 1.96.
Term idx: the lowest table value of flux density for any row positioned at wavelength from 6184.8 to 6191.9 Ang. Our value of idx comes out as 2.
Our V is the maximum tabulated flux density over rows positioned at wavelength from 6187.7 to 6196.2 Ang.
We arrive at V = 2.181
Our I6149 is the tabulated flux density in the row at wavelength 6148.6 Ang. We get 2.346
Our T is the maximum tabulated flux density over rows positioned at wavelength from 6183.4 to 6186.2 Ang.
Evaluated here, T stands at 2.154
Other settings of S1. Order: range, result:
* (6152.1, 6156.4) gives 2.14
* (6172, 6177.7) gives 2.23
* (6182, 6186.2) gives 2.1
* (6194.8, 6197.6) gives 2.15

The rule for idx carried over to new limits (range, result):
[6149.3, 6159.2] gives 2.045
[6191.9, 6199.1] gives 1.943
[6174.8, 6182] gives 2.121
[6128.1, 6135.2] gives 1.969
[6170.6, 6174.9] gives 2.263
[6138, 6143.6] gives 2.155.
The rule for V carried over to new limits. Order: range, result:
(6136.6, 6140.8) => 2.201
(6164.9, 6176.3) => 2.406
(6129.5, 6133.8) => 2.048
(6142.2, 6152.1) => 2.376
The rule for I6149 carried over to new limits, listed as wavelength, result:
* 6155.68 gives 2.239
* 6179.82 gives 2.175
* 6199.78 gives 2.197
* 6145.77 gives 2.32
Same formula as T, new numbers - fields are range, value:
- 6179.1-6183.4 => 2.175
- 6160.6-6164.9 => 2.274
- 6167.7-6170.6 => 2.371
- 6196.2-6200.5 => 2.202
